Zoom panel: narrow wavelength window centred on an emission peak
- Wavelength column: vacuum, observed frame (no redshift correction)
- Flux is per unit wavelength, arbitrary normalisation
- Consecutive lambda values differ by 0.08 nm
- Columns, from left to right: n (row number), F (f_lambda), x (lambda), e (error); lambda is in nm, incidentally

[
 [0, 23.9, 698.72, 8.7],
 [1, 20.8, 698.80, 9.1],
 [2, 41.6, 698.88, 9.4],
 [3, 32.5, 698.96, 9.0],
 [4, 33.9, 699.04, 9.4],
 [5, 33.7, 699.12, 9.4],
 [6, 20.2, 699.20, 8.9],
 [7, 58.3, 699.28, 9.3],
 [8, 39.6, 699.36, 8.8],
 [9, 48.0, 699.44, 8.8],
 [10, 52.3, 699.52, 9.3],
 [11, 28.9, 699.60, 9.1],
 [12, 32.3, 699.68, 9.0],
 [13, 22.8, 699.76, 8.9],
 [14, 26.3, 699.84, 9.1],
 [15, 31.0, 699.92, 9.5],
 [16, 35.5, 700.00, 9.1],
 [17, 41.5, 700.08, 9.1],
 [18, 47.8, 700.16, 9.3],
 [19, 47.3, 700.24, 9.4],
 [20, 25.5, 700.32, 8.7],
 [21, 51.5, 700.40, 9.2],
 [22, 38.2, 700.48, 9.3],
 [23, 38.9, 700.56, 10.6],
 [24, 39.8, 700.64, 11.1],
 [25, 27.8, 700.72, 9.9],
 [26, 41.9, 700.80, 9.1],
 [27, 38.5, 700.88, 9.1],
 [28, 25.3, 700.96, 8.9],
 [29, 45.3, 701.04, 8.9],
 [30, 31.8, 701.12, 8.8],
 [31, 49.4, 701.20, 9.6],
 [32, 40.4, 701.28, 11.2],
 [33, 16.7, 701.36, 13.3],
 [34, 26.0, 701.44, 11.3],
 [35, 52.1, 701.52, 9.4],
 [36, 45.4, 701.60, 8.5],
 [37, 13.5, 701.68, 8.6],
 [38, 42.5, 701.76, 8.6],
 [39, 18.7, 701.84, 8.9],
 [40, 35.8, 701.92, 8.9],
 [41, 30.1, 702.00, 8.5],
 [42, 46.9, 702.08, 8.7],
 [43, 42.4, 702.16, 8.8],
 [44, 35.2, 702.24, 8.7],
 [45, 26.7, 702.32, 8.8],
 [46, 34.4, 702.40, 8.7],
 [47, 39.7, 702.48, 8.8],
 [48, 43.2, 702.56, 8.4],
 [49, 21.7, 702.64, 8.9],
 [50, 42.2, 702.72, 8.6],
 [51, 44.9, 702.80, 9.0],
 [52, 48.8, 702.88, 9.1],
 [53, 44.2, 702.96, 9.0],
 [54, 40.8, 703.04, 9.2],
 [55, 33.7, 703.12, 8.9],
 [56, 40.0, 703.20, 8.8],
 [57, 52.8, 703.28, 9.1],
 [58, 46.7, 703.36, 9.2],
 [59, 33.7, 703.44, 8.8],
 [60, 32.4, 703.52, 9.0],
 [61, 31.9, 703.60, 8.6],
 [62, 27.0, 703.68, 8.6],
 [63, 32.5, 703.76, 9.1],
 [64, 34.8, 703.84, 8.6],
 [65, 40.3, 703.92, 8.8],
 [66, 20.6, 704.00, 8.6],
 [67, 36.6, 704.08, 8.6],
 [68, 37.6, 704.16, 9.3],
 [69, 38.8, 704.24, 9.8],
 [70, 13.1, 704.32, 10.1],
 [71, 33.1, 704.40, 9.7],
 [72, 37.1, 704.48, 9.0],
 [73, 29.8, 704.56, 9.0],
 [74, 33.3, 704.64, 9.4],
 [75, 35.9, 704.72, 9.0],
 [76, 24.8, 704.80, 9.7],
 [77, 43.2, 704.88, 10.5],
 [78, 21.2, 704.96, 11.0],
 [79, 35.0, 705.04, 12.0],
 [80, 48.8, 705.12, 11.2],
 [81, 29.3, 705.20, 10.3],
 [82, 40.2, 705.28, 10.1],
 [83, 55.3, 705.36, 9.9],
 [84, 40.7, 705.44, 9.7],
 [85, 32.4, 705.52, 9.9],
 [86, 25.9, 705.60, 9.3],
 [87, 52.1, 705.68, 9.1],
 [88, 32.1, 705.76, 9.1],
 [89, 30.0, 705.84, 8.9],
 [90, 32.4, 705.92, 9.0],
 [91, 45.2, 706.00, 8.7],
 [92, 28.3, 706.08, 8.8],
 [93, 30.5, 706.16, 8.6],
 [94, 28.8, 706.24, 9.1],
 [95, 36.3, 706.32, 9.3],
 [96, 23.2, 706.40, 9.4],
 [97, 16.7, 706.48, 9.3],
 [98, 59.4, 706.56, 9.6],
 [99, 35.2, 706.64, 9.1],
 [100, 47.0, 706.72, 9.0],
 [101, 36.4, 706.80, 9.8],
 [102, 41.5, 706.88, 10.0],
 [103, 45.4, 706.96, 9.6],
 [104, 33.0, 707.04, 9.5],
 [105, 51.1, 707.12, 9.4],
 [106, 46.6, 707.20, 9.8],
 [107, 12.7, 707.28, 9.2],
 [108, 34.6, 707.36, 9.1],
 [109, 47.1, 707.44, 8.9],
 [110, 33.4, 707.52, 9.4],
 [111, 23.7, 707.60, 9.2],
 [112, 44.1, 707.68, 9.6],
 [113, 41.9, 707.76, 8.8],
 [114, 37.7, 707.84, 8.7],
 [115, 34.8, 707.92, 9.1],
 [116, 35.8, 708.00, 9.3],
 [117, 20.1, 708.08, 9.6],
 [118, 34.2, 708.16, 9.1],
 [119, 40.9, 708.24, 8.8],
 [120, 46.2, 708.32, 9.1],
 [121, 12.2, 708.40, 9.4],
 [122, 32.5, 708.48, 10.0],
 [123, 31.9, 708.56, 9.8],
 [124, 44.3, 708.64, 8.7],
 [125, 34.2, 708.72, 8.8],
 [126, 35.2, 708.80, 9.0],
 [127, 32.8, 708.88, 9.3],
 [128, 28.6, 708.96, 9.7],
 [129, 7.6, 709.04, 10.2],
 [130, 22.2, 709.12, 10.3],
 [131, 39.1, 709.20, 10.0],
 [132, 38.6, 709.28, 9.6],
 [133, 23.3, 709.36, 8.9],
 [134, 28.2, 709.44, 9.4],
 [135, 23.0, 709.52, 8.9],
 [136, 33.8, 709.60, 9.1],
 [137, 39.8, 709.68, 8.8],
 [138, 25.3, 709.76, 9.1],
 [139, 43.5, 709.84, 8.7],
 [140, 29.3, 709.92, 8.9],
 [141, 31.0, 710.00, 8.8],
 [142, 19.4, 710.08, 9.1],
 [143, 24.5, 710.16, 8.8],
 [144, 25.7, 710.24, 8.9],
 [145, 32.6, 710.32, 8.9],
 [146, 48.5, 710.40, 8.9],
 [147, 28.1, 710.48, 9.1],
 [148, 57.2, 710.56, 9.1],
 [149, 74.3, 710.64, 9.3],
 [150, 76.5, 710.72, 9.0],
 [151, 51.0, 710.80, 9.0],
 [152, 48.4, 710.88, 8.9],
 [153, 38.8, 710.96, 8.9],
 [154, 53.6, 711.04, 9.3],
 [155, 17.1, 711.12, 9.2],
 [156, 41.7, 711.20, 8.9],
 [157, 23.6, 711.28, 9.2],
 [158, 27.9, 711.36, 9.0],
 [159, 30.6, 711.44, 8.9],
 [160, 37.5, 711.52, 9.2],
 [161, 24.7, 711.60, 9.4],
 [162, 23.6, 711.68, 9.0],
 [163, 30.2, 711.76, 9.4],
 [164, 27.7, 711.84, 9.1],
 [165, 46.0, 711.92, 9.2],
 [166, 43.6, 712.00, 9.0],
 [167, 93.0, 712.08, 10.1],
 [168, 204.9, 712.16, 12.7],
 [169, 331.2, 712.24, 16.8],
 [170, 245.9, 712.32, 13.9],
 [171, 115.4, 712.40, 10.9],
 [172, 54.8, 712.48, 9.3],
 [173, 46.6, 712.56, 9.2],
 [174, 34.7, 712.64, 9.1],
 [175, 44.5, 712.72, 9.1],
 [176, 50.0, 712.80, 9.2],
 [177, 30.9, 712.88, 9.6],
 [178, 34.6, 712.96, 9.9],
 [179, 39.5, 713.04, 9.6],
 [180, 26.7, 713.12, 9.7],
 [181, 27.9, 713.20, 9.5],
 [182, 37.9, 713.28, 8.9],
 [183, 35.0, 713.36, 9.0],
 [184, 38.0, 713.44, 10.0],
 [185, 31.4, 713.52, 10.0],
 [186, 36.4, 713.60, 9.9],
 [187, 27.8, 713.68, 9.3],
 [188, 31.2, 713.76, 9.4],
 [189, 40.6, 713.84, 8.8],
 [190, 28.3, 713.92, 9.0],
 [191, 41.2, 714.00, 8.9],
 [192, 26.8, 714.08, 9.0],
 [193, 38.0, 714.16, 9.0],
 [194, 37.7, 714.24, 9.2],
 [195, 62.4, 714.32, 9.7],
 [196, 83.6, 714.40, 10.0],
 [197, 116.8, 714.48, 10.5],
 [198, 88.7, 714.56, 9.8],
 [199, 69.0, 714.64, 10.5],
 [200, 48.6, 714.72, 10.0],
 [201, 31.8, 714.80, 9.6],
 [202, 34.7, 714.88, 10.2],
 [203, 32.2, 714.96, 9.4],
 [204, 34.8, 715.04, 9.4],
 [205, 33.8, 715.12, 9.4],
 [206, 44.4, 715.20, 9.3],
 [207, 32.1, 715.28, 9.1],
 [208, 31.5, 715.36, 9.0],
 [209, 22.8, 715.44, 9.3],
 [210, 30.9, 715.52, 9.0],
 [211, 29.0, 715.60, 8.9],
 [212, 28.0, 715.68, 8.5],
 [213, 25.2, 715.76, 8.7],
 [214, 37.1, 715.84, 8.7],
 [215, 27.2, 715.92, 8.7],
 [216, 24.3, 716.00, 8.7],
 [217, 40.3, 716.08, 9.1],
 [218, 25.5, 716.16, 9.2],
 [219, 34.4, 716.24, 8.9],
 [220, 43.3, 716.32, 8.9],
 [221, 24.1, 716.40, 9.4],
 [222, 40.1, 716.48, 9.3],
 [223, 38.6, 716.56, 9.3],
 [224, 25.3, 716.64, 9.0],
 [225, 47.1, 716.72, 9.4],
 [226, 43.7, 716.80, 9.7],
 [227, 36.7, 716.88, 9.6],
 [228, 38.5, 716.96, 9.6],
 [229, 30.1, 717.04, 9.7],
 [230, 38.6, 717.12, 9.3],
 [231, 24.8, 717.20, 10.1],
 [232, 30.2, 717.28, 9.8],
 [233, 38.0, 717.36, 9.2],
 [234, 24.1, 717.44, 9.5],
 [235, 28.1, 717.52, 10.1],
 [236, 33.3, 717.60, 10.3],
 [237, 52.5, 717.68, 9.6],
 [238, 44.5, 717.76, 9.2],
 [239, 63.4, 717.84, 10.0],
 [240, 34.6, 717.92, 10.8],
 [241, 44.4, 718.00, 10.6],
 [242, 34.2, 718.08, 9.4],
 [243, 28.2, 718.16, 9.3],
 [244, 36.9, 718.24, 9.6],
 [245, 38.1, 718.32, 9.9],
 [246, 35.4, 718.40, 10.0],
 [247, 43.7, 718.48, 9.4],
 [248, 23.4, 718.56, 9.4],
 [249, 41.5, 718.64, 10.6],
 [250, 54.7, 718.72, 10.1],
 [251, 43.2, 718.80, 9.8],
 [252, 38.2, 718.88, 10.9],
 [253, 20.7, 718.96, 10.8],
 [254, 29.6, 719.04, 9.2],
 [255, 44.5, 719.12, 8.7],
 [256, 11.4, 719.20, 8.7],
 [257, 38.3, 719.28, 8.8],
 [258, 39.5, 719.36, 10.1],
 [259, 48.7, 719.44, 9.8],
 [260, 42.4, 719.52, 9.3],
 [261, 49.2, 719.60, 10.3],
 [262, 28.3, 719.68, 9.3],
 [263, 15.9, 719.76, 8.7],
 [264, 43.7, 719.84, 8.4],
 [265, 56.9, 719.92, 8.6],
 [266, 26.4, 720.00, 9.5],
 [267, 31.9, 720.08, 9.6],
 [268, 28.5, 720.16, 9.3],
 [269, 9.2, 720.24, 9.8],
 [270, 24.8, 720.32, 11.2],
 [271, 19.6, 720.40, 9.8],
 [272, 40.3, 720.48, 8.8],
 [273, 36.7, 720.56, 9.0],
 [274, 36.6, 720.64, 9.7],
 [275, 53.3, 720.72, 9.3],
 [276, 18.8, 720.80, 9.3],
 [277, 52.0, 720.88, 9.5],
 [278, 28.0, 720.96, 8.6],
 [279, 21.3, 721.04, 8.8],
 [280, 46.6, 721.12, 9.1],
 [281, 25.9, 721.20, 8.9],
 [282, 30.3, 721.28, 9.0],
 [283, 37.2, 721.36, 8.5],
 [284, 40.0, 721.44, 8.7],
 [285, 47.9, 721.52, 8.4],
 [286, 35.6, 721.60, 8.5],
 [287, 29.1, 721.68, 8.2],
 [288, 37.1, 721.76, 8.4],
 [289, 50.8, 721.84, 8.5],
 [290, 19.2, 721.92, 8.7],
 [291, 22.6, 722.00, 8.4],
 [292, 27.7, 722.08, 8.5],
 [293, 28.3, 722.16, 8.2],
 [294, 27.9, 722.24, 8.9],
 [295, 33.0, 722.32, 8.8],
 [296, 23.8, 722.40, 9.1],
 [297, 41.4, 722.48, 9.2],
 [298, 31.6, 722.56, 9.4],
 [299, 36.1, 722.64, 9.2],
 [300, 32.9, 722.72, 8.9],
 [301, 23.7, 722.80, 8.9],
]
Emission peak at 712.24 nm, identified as H-alpha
